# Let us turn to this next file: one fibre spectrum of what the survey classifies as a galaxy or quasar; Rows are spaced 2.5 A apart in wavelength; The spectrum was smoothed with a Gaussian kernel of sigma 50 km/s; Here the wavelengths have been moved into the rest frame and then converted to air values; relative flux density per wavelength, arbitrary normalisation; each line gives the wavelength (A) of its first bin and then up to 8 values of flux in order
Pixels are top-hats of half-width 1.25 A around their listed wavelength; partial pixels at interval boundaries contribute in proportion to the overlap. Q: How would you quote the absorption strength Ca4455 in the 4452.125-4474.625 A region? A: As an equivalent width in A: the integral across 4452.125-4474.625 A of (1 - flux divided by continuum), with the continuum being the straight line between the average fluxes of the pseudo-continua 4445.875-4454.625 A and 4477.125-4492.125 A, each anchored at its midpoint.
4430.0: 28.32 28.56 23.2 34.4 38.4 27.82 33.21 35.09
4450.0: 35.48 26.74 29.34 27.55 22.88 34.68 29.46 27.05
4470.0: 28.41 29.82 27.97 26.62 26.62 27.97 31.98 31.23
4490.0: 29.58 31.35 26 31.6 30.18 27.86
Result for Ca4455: 1.85 A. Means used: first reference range 32.2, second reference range 29.3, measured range 28.5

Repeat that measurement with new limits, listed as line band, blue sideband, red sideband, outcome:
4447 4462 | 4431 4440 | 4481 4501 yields 0.3 A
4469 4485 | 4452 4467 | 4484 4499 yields 0.7 A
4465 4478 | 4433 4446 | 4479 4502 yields 0.9 A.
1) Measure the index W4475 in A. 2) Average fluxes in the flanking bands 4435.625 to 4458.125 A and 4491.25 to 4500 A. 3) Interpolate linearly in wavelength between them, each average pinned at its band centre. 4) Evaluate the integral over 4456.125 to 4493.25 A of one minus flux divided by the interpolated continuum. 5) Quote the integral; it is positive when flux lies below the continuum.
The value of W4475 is 2.2 A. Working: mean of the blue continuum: 31.9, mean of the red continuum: 29.7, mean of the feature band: 28.8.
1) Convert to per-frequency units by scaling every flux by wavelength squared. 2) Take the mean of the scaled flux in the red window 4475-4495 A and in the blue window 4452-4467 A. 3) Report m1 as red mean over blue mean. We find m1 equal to 1.03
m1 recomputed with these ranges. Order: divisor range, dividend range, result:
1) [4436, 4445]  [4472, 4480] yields 0.85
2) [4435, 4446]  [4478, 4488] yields 0.92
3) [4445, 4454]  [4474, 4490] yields 0.90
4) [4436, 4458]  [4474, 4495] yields 0.92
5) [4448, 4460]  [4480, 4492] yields 1.03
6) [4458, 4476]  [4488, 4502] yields 1.05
